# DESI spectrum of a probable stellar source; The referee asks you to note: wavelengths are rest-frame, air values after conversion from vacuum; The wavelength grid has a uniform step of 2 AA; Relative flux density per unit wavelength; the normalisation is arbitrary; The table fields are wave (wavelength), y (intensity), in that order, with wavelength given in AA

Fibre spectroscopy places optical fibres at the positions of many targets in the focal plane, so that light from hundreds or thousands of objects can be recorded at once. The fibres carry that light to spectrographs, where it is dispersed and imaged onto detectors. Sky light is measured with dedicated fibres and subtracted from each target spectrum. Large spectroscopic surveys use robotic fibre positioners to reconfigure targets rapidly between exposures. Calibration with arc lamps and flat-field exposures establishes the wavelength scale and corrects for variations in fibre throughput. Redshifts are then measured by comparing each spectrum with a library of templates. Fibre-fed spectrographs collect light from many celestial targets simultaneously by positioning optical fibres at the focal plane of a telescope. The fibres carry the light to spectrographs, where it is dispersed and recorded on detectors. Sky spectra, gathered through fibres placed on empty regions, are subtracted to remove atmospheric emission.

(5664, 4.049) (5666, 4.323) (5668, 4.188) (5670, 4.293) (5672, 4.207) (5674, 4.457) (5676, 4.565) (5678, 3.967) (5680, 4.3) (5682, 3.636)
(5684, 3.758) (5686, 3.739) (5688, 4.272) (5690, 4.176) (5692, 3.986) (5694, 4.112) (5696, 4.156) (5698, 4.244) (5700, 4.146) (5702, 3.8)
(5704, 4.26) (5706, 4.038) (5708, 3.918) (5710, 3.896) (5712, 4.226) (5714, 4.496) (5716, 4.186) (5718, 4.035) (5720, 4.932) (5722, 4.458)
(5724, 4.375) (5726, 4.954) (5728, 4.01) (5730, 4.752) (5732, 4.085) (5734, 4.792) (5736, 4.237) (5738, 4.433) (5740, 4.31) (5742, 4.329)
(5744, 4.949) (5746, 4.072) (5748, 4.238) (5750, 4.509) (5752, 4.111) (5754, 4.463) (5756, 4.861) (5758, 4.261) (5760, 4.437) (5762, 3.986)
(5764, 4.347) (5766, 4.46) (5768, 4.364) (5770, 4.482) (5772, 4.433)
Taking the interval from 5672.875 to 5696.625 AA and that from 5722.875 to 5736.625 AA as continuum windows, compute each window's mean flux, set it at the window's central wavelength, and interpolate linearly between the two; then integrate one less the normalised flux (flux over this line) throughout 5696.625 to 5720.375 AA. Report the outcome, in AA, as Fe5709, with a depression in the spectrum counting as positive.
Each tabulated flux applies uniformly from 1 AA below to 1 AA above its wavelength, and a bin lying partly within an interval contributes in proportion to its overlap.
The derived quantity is 0.7 AA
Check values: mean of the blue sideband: 4.09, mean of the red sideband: 4.46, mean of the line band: 4.16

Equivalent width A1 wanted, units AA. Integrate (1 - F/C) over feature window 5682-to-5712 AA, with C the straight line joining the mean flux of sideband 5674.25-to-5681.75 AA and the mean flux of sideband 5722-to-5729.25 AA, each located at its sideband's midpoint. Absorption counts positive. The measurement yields 2.03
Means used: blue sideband 4.23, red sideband 4.46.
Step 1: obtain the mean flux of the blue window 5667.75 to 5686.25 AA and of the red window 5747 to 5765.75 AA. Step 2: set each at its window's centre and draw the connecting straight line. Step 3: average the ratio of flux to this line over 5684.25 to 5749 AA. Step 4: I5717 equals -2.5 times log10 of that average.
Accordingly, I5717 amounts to -0.01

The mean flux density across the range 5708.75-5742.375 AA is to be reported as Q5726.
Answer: 4.38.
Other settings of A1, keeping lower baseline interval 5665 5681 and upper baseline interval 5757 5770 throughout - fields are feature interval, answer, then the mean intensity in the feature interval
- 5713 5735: -0.8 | 4.46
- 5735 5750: -0.2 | 4.38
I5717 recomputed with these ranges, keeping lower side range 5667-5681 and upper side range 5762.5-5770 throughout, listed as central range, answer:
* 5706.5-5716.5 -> 0.05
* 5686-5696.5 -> 0.05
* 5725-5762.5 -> -0.02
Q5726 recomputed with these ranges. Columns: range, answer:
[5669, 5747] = 4.25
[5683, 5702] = 4.05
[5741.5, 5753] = 4.37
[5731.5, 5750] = 4.4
